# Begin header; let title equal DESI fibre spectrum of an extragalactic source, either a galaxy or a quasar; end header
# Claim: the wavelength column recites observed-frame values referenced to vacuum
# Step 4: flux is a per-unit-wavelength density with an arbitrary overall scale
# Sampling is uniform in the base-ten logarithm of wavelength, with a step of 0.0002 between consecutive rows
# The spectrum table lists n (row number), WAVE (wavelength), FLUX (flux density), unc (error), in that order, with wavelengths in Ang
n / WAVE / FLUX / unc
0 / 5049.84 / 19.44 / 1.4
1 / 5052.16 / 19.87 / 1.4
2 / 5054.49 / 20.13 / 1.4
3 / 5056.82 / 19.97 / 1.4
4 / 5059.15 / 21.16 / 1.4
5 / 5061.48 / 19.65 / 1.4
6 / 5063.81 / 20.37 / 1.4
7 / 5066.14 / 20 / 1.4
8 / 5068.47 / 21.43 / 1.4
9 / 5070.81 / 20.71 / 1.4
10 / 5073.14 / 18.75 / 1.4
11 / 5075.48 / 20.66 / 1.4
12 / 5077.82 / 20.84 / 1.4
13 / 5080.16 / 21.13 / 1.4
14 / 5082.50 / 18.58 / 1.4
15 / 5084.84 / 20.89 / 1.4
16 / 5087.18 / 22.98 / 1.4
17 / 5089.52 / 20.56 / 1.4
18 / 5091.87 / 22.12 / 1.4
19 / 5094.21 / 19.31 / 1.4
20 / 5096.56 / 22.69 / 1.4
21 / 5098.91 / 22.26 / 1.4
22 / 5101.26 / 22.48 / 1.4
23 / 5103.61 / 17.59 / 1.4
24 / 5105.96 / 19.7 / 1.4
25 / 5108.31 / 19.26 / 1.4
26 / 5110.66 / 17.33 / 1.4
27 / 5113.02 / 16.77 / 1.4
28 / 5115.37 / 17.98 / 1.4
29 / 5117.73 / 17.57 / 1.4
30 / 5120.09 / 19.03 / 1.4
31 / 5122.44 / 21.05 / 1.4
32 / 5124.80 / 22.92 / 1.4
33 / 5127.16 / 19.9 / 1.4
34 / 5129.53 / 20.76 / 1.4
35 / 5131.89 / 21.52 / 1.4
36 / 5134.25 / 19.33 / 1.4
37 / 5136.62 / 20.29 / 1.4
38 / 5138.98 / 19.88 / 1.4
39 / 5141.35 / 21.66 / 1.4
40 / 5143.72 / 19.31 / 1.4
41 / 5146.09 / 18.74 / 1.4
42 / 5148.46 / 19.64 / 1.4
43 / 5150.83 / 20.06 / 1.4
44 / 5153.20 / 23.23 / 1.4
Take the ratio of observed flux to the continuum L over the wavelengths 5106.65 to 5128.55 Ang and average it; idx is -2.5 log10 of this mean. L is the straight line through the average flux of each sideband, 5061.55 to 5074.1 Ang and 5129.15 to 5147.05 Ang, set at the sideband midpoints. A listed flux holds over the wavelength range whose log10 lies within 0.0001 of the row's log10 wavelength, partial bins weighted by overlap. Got 0.06 mag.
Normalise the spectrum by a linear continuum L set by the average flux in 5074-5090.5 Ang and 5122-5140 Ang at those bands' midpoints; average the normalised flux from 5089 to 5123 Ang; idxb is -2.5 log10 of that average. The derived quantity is 0.06 mag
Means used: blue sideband 20.8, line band 19.7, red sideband 20.7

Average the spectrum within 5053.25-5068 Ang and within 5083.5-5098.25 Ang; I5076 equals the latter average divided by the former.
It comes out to 1.06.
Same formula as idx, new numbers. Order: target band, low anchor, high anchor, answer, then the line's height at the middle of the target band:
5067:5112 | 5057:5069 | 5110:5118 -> -0.09 mag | 18.9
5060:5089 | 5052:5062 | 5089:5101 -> 0.02 mag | 20.8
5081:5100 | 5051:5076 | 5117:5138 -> -0.05 mag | 20.3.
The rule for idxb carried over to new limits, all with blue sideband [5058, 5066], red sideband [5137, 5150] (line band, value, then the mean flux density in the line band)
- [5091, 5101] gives -0.078 mag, 21.7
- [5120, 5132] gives -0.053 mag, 21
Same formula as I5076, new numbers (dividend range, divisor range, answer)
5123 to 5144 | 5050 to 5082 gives 1.02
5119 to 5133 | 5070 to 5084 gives 1.04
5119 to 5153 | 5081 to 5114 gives 1.01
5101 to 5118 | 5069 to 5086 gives 0.91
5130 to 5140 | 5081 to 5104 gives 0.96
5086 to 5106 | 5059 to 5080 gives 1.04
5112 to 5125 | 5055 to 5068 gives 0.94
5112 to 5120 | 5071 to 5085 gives 0.88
